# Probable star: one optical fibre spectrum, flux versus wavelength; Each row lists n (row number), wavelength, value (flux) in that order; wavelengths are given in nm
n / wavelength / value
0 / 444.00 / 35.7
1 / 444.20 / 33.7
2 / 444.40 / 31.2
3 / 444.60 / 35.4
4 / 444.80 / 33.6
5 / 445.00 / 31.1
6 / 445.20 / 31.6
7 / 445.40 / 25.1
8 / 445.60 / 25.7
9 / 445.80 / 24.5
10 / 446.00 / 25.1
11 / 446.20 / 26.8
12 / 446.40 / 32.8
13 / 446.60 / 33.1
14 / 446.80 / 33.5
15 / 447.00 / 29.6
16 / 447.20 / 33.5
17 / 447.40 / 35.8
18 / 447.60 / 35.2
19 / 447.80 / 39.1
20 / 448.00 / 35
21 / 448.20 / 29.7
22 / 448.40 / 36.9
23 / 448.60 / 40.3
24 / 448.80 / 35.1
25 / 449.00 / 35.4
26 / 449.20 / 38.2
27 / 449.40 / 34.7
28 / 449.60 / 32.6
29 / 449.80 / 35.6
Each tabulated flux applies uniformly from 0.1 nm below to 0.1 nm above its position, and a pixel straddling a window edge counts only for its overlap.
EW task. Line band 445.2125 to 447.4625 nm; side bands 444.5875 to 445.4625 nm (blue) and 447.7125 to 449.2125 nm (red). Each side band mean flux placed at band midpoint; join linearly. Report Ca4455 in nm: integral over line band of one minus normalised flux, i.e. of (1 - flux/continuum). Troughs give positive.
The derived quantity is 0.24 nm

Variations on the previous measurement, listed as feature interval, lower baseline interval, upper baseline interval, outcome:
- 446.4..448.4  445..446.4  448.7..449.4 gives -0.144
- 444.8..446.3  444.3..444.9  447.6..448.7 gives 0.287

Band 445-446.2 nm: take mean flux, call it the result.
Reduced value 26.8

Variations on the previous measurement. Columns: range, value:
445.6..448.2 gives 31.7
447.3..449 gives 35.9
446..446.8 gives 30.5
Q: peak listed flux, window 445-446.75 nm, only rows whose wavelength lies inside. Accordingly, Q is 33.1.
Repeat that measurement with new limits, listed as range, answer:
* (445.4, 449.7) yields 40.3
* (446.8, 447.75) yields 35.8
